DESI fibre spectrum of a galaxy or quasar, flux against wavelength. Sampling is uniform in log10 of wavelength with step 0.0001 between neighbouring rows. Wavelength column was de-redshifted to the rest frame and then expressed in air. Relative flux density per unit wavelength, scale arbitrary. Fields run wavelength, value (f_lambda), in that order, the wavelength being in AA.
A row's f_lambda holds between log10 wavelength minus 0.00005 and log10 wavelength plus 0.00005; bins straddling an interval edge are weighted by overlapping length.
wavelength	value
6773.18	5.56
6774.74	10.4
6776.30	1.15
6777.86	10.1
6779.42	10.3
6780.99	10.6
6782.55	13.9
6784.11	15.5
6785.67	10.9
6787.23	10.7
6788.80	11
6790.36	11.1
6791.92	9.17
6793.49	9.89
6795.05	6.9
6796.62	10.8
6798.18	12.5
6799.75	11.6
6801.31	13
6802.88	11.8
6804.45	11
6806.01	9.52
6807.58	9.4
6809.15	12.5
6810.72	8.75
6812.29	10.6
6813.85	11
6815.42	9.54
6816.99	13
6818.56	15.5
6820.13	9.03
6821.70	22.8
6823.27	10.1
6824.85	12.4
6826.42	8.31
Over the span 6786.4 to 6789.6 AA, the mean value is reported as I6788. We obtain 10.8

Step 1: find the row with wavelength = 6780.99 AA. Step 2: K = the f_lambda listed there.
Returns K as 10.6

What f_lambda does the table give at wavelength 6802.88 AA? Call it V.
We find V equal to 11.8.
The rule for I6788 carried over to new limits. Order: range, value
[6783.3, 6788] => 12.4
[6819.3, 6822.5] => 15.9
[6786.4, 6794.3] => 10.4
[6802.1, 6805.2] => 11.4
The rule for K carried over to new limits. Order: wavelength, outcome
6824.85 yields 12.4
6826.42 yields 8.31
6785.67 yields 10.9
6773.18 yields 5.56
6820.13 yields 9.03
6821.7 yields 22.8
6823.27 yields 10.1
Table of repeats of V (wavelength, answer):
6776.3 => 1.15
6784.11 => 15.5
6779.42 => 10.3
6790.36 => 11.1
